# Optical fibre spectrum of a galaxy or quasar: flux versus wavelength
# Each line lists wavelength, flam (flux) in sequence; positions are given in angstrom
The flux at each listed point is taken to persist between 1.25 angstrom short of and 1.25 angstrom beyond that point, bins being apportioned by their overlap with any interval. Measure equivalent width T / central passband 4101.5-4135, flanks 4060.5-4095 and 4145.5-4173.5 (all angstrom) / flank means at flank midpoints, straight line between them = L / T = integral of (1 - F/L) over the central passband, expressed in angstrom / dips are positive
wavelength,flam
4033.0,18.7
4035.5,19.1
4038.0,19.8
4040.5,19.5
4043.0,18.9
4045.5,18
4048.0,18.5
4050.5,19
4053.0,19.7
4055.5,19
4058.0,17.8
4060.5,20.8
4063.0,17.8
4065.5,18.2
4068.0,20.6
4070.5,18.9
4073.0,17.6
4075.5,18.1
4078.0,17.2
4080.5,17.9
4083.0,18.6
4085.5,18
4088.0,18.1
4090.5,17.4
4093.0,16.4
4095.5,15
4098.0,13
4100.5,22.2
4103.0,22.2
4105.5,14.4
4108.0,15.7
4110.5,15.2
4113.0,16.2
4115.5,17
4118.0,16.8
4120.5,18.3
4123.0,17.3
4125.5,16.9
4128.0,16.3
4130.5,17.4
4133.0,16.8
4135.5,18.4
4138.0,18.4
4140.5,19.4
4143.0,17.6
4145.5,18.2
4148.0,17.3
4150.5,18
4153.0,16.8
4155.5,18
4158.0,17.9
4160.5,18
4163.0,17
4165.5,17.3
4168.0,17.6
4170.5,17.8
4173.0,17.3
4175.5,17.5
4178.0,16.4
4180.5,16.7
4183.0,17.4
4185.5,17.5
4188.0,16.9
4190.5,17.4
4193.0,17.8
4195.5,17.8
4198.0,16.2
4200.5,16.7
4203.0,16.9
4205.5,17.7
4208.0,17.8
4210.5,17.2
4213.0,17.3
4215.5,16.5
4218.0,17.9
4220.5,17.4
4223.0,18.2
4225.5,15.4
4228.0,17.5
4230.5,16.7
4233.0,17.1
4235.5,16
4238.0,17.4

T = 1.5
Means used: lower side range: 18.1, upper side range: 17.6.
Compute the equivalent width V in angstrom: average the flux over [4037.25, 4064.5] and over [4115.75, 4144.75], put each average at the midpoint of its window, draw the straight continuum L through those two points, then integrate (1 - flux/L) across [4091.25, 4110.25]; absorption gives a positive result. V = 1.3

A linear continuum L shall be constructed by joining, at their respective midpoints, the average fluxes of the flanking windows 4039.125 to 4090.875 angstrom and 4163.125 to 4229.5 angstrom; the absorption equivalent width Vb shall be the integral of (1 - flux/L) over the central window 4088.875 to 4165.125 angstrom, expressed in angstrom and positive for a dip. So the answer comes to 2.6 angstrom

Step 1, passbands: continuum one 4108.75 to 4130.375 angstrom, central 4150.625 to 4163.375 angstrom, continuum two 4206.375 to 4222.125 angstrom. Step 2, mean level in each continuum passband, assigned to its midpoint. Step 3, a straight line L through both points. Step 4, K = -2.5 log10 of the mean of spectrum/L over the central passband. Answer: -0.04 mag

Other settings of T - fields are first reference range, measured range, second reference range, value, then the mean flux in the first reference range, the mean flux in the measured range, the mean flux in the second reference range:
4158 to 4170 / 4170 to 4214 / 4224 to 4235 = -0.17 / 17.5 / 17.2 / 16.7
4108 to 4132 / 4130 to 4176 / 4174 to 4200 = -2.11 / 16.8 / 17.7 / 17.1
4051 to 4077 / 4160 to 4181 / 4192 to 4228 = 0.43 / 18.8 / 17.3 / 17.2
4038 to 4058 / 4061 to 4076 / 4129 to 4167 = 0.01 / 18.9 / 18.7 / 17.8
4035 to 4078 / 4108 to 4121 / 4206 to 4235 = 1.24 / 18.8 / 16.5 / 17.2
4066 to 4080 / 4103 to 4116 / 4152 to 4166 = 1.30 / 18.4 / 16.2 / 17.5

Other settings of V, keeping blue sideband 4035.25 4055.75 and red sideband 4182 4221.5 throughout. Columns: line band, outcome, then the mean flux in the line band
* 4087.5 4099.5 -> 1.64 angstrom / 16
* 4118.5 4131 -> 0.65 angstrom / 17.2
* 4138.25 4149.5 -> -0.13 angstrom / 18.1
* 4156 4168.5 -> 0.10 angstrom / 17.6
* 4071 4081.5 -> 0.52 angstrom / 17.8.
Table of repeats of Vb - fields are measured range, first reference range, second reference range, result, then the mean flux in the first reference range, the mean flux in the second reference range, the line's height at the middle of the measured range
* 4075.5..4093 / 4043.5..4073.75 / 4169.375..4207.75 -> 0.71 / 18.8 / 17.2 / 18.5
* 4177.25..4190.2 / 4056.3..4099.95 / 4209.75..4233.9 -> 0.20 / 17.8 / 17.1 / 17.3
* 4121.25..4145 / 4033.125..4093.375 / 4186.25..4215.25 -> 0.32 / 18.6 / 17.2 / 17.9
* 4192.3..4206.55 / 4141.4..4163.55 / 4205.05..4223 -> 0.28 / 17.7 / 17.4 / 17.5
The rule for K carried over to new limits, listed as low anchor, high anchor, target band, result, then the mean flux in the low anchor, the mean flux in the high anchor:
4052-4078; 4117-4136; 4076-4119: 0.05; 18.8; 17.2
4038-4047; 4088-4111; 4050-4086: -0.03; 18.9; 17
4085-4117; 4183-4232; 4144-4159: -0.04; 17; 17.2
